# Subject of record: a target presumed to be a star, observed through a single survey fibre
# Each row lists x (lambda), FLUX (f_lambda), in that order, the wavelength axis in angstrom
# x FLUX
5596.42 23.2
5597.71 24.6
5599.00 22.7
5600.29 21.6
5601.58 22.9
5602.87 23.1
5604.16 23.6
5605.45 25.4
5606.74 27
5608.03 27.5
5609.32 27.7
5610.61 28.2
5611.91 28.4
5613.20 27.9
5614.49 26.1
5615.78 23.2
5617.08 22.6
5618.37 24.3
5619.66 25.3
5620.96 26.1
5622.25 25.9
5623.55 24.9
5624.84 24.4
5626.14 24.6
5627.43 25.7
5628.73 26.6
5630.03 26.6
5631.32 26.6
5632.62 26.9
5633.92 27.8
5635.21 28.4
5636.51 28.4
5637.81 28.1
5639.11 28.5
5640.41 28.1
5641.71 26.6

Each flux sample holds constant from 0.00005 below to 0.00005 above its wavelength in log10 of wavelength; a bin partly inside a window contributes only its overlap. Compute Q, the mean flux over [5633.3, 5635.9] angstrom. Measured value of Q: 28.2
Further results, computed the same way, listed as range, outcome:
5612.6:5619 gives 24.8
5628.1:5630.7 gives 26.6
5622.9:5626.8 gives 24.7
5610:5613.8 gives 28.1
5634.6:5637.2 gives 28.3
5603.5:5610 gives 26.3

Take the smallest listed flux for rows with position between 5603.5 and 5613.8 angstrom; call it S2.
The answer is 23.6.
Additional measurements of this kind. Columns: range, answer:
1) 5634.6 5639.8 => 28.1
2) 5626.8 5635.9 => 25.7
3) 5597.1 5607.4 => 21.6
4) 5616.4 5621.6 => 22.6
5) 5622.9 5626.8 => 24.4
